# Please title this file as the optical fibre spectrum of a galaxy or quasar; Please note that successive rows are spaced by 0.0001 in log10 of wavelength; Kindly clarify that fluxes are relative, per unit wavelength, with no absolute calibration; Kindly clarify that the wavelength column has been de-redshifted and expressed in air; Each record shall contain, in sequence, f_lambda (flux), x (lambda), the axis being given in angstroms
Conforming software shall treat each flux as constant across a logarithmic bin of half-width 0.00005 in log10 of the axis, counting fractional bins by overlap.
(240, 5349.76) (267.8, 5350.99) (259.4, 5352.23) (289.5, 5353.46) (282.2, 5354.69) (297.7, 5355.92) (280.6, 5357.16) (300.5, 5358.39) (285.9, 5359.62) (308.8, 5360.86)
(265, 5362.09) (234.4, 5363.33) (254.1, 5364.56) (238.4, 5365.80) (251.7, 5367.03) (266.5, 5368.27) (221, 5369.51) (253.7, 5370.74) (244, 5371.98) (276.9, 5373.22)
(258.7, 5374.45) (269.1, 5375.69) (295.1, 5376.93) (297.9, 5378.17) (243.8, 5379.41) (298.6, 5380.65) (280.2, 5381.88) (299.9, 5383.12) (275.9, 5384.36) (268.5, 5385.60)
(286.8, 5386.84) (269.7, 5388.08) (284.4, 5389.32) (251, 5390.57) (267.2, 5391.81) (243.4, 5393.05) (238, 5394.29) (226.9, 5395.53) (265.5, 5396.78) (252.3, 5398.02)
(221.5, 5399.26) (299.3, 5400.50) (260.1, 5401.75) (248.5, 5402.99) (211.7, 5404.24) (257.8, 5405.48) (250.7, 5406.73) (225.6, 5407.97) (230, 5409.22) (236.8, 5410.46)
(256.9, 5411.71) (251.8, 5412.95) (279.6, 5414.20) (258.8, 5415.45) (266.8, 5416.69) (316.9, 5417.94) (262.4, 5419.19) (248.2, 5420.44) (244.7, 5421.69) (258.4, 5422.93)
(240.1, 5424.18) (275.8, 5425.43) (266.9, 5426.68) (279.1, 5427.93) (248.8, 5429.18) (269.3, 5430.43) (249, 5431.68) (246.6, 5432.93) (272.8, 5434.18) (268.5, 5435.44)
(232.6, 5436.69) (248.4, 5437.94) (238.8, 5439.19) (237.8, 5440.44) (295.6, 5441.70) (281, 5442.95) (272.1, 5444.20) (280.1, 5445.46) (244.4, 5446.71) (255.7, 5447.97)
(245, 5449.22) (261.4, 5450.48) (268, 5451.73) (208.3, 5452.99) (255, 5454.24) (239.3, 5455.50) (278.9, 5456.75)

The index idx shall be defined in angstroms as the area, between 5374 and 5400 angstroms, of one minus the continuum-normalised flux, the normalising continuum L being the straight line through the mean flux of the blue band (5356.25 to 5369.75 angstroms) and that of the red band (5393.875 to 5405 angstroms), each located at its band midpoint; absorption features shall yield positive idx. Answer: -1.3 angstroms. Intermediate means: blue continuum 266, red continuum 247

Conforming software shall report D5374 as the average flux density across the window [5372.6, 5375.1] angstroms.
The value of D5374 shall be 268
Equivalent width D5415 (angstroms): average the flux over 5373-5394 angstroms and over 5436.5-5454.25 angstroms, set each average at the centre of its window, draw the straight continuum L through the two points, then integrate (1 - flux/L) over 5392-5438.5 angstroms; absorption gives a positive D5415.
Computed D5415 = 1.7 angstroms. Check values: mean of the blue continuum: 274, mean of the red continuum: 256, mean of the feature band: 254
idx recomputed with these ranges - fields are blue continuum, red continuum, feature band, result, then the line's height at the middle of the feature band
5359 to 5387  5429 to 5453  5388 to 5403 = 0.5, 265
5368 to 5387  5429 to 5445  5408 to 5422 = 0.3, 263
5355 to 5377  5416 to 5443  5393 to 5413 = 1.3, 263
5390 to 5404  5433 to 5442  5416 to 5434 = -0.7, 253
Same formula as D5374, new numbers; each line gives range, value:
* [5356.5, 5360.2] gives 289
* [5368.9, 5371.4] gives 238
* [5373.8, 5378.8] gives 280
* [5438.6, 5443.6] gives 264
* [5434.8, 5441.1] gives 245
